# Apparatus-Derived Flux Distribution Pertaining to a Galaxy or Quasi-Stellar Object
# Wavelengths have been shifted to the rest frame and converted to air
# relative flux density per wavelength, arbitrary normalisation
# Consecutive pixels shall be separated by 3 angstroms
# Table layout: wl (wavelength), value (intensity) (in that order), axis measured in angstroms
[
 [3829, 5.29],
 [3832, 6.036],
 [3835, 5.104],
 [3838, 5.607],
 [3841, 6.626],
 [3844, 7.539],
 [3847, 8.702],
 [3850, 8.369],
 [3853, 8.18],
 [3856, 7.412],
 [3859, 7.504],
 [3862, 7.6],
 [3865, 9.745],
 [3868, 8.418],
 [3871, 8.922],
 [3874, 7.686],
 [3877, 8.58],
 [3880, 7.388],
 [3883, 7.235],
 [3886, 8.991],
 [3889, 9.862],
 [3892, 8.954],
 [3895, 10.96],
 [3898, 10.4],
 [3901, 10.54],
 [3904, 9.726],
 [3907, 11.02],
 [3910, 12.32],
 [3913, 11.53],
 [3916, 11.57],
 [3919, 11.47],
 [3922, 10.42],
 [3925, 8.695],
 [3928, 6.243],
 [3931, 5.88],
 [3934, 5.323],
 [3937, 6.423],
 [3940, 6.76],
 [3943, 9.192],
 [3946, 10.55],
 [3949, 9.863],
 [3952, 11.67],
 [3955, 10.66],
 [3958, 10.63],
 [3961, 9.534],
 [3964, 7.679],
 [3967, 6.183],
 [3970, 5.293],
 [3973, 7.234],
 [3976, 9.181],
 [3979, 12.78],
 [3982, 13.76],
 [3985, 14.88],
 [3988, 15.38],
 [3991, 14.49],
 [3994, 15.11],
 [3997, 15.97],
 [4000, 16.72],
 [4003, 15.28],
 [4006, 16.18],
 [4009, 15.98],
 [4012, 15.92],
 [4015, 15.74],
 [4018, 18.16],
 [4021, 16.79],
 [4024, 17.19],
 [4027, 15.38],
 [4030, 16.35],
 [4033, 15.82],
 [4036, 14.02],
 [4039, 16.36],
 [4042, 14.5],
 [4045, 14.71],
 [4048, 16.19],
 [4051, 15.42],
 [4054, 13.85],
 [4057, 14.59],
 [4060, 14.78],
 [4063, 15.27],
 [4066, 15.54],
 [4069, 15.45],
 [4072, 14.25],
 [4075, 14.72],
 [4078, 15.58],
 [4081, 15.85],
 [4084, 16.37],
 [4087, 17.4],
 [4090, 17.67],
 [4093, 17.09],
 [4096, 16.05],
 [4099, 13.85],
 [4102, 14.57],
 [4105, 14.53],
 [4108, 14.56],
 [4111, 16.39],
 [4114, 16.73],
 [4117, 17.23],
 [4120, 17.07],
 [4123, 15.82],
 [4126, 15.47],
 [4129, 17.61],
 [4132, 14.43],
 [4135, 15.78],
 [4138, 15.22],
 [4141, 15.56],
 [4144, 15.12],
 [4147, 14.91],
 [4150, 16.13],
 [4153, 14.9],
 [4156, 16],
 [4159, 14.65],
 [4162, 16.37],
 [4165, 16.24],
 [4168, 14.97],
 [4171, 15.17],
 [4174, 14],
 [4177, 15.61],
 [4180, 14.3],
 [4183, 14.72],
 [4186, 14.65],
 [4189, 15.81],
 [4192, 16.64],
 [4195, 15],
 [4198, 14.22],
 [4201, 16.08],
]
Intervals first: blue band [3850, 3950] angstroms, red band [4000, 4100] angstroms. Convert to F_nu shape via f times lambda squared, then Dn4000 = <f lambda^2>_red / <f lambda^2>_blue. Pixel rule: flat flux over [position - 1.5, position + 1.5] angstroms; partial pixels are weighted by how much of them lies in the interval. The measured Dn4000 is 1.90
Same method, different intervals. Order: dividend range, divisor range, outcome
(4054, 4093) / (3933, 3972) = 1.96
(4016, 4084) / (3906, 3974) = 1.83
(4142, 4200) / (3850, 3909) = 1.97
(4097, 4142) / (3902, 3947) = 1.89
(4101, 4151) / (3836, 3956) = 1.99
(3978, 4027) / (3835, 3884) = 2.17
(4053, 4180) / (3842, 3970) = 1.94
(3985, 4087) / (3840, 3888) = 2.10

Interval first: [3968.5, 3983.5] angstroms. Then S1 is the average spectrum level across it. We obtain 9.65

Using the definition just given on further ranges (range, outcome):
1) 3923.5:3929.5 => 7.47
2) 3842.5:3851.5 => 8.2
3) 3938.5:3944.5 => 7.98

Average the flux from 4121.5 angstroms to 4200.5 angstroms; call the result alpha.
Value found 15.4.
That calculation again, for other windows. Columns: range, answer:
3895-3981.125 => 9.3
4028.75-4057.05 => 15.2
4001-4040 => 16.1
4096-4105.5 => 14.6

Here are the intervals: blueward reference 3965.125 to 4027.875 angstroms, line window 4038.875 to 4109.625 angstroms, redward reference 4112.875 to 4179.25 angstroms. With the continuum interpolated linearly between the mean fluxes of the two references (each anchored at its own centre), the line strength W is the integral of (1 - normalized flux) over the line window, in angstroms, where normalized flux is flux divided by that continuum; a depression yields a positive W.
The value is -2.6 angstroms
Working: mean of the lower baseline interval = 13.9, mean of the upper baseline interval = 15.7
